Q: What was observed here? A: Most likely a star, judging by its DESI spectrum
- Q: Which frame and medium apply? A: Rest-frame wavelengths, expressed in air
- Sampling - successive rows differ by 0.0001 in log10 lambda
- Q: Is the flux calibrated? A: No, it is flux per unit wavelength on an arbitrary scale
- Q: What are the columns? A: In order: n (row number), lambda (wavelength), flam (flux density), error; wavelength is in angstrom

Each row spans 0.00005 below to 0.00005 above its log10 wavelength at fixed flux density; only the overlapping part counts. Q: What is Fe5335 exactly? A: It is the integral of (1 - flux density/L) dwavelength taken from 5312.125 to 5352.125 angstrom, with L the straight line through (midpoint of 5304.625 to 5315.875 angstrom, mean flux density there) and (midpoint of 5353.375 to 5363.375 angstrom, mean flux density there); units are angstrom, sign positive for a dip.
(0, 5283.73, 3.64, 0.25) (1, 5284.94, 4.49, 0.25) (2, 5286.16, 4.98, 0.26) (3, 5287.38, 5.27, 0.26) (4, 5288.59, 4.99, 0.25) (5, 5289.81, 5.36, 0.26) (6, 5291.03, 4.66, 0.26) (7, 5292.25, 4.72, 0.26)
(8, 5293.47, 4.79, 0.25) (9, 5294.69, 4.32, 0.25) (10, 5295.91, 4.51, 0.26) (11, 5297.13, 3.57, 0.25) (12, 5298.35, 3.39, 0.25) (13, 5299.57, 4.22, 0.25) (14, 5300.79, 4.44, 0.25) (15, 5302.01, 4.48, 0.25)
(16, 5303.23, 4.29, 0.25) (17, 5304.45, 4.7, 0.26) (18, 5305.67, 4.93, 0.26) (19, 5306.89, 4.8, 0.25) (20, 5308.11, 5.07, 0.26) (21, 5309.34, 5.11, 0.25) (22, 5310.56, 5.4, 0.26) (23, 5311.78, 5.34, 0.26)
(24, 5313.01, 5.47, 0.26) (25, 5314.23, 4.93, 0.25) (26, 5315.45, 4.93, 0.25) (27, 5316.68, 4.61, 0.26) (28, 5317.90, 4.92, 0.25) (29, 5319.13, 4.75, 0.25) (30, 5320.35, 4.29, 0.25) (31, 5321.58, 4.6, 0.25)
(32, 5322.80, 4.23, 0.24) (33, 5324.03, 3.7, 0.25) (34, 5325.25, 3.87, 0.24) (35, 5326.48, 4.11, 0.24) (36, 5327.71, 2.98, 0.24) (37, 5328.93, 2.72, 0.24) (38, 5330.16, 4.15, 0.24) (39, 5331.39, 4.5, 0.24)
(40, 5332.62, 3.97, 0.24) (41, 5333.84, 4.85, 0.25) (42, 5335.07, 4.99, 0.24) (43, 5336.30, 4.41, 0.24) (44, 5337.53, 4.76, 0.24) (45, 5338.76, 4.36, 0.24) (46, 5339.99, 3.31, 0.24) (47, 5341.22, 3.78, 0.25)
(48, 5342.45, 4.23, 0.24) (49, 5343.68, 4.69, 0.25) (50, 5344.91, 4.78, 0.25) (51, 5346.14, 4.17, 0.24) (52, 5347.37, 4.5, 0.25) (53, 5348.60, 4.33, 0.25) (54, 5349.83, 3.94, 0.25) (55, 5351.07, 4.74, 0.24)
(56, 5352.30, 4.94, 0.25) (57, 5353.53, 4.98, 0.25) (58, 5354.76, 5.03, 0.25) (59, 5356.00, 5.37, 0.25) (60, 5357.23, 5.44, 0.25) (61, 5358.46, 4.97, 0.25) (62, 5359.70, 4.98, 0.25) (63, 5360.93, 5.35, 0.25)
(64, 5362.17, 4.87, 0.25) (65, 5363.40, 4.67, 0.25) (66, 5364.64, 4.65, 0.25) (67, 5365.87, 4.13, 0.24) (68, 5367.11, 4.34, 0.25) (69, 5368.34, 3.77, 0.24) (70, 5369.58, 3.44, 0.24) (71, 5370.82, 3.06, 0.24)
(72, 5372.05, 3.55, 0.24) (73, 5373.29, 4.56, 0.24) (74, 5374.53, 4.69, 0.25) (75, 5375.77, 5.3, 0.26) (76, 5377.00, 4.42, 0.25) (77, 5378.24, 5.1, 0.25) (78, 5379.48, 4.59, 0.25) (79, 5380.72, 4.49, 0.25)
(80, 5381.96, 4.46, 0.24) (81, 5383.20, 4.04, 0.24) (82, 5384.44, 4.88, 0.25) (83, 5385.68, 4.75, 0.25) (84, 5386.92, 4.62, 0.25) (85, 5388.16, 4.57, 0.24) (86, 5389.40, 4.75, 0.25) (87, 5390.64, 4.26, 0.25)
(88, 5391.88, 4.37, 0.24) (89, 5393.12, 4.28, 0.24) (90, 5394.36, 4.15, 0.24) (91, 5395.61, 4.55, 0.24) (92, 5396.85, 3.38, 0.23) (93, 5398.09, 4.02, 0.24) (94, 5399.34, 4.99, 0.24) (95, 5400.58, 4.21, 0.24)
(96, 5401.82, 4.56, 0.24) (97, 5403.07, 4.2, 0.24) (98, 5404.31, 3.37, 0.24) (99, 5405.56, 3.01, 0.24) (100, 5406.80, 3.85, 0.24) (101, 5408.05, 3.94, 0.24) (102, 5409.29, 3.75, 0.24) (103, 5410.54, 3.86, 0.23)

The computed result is 5.94 angstrom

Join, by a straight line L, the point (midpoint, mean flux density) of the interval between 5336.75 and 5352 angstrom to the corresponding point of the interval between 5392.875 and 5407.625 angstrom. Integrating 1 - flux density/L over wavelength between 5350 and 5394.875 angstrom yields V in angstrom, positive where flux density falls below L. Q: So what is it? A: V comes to -4.2 angstrom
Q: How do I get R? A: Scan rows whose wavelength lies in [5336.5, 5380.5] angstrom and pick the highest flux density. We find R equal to 5.44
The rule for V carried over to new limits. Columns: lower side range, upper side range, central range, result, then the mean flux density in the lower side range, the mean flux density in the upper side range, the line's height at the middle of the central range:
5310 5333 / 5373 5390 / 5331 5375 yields 0.6 angstrom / 4.39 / 4.66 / 4.53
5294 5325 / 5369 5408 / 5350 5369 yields -1.7 angstrom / 4.59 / 4.27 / 4.39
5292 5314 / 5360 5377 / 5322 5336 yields 1.6 angstrom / 4.65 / 4.35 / 4.53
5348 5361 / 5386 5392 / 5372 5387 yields 0.1 angstrom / 4.9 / 4.54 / 4.64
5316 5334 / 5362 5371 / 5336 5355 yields -1.3 angstrom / 4.13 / 4.13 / 4.13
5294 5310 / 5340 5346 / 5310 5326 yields -1.1 angstrom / 4.45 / 4.25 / 4.37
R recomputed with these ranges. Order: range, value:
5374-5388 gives 5.3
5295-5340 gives 5.47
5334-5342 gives 4.99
